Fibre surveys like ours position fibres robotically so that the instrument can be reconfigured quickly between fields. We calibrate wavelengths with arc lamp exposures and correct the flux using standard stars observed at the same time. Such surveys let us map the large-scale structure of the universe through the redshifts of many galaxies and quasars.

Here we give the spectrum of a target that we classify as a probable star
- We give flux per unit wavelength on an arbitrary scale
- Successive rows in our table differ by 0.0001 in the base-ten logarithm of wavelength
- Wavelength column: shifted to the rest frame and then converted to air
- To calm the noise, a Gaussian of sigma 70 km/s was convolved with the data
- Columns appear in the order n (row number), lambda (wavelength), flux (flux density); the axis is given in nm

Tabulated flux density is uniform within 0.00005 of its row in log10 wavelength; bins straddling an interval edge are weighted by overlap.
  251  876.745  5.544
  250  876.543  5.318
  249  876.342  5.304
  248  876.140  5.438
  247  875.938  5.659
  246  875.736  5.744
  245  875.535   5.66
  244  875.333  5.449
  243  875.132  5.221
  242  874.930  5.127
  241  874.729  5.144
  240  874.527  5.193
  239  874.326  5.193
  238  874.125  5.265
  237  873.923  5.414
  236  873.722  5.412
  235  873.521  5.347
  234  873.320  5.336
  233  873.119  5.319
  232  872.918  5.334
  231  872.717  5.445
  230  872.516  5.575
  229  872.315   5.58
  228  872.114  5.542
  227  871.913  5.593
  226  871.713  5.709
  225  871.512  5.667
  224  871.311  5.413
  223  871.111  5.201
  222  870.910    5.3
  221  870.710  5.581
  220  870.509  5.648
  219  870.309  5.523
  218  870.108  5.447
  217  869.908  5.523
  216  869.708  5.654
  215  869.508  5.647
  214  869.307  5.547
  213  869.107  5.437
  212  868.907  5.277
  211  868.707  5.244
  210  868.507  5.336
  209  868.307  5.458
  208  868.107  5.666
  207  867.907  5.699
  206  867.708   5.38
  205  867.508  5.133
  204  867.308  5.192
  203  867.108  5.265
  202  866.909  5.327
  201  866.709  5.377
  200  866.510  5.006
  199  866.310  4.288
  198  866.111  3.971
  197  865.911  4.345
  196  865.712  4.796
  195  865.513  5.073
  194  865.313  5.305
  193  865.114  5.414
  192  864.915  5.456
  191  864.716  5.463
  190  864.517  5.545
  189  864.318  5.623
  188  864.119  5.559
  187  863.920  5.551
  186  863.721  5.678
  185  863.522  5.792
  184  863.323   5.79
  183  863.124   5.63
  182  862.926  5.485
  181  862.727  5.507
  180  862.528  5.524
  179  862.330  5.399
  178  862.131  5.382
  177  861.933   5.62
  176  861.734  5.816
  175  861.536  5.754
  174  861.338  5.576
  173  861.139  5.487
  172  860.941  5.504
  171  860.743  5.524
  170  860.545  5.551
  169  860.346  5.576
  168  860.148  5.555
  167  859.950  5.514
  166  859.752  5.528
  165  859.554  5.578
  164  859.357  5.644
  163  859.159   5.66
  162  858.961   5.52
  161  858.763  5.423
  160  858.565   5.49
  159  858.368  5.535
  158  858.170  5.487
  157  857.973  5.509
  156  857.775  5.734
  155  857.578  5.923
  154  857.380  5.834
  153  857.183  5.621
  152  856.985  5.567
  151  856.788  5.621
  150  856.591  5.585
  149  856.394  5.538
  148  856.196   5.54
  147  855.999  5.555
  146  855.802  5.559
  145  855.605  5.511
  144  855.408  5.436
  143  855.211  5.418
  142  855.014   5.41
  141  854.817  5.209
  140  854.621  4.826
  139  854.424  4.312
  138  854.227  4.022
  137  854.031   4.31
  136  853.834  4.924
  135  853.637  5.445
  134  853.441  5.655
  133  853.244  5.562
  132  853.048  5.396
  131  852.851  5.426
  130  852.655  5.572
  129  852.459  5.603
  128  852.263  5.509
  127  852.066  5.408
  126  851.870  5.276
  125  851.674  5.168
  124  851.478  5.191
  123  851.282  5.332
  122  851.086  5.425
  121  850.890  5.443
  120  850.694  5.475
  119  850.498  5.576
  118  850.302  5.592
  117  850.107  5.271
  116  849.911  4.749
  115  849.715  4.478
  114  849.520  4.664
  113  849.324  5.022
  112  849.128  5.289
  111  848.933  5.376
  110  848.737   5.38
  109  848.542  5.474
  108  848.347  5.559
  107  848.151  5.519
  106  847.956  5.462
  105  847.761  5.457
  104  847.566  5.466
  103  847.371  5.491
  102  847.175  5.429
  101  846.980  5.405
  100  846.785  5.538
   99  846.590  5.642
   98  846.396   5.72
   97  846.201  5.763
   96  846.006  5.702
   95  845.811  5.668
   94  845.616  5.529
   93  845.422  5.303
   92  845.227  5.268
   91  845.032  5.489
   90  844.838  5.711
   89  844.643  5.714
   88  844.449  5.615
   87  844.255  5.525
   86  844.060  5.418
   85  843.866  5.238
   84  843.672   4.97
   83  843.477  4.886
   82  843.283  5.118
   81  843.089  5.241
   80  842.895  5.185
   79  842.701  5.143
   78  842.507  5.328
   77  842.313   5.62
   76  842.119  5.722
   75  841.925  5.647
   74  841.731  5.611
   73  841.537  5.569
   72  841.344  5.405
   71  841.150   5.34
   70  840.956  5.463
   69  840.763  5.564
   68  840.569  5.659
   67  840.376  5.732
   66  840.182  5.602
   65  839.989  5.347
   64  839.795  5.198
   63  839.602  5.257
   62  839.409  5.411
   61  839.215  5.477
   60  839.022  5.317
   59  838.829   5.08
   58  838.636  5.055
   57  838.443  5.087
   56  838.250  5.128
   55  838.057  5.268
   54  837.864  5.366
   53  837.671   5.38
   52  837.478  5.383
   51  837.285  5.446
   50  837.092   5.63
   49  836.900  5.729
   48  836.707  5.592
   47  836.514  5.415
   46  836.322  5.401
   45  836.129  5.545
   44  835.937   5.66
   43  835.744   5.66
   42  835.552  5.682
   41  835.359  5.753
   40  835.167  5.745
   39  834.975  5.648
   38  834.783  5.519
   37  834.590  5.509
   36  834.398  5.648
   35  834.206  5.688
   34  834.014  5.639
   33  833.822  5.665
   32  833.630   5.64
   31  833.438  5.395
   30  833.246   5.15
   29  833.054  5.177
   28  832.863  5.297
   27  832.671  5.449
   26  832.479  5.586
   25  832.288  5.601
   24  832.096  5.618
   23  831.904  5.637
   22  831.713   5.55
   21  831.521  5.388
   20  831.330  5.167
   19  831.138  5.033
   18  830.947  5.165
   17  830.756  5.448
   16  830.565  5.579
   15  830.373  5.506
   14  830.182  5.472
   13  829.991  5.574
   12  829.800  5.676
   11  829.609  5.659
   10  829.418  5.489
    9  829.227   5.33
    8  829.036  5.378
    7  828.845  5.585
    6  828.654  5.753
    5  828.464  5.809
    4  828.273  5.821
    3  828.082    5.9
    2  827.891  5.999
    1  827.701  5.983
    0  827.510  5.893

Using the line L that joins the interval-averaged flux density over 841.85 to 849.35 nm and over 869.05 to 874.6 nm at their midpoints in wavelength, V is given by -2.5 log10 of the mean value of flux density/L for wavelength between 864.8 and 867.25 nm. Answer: 0.10 mag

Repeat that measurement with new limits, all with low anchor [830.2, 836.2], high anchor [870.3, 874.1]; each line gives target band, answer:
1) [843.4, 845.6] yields 0.02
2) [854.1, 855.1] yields 0.16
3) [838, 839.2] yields 0.07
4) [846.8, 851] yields 0.03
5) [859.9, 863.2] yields -0.02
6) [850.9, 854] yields 0.02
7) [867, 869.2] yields 0.02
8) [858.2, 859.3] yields -0.01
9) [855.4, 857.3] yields -0.02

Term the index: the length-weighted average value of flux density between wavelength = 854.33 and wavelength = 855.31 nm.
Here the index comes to 5.04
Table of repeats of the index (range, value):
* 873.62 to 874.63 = 5.29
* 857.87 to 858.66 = 5.51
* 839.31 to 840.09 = 5.3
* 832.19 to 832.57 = 5.6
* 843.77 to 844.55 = 5.45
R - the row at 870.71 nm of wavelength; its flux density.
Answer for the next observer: 5.581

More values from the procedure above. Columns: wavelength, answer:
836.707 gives 5.592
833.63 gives 5.64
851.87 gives 5.276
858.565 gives 5.49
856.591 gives 5.585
